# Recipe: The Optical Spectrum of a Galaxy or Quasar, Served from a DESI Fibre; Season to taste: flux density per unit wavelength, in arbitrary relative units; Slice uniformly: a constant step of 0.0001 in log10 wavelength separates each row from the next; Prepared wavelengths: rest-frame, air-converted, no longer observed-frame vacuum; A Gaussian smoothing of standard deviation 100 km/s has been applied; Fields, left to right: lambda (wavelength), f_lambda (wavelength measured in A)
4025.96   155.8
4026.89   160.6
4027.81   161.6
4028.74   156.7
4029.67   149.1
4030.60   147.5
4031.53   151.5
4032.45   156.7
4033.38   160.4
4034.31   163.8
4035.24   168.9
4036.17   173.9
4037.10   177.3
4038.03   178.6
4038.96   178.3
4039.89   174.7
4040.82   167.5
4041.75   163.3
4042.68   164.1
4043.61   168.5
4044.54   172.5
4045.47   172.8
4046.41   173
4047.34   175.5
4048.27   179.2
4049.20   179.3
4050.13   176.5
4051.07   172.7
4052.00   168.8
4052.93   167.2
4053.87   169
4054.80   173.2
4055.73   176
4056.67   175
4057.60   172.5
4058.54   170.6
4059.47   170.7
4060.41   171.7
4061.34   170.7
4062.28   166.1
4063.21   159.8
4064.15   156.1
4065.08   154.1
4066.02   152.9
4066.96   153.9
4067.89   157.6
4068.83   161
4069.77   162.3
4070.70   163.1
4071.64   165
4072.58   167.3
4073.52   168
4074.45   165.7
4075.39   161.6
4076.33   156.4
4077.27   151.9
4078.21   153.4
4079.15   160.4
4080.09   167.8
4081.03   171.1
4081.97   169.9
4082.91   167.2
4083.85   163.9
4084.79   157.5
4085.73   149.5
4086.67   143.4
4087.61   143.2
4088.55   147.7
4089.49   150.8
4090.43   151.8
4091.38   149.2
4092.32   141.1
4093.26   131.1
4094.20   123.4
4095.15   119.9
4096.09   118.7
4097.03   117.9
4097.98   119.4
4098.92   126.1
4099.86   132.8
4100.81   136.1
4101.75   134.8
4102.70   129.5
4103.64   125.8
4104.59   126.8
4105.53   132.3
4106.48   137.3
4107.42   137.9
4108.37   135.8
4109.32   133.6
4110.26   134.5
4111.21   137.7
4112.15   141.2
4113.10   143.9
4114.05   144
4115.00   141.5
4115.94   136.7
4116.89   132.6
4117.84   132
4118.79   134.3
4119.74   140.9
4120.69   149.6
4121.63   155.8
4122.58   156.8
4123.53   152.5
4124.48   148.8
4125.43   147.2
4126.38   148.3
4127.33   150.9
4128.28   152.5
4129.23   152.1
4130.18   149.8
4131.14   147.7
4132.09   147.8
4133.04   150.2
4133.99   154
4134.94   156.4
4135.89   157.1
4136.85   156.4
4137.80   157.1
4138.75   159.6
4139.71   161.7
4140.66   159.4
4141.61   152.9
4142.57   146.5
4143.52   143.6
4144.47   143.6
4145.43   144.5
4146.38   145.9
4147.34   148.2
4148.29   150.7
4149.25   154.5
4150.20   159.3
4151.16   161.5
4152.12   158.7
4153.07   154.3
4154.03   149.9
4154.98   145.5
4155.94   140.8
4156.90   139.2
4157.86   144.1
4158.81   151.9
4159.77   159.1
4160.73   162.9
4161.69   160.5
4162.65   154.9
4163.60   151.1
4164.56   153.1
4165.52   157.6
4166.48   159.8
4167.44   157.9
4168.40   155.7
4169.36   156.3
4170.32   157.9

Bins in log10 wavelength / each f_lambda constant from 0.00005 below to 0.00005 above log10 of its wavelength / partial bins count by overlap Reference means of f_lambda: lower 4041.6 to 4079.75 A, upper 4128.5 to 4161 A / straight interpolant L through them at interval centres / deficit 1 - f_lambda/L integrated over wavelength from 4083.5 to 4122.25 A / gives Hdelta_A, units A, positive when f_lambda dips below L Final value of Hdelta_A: 5.2 A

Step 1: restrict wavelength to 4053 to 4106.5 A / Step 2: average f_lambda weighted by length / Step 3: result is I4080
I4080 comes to 152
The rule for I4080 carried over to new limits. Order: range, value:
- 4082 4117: 138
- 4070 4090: 159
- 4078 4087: 161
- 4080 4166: 146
